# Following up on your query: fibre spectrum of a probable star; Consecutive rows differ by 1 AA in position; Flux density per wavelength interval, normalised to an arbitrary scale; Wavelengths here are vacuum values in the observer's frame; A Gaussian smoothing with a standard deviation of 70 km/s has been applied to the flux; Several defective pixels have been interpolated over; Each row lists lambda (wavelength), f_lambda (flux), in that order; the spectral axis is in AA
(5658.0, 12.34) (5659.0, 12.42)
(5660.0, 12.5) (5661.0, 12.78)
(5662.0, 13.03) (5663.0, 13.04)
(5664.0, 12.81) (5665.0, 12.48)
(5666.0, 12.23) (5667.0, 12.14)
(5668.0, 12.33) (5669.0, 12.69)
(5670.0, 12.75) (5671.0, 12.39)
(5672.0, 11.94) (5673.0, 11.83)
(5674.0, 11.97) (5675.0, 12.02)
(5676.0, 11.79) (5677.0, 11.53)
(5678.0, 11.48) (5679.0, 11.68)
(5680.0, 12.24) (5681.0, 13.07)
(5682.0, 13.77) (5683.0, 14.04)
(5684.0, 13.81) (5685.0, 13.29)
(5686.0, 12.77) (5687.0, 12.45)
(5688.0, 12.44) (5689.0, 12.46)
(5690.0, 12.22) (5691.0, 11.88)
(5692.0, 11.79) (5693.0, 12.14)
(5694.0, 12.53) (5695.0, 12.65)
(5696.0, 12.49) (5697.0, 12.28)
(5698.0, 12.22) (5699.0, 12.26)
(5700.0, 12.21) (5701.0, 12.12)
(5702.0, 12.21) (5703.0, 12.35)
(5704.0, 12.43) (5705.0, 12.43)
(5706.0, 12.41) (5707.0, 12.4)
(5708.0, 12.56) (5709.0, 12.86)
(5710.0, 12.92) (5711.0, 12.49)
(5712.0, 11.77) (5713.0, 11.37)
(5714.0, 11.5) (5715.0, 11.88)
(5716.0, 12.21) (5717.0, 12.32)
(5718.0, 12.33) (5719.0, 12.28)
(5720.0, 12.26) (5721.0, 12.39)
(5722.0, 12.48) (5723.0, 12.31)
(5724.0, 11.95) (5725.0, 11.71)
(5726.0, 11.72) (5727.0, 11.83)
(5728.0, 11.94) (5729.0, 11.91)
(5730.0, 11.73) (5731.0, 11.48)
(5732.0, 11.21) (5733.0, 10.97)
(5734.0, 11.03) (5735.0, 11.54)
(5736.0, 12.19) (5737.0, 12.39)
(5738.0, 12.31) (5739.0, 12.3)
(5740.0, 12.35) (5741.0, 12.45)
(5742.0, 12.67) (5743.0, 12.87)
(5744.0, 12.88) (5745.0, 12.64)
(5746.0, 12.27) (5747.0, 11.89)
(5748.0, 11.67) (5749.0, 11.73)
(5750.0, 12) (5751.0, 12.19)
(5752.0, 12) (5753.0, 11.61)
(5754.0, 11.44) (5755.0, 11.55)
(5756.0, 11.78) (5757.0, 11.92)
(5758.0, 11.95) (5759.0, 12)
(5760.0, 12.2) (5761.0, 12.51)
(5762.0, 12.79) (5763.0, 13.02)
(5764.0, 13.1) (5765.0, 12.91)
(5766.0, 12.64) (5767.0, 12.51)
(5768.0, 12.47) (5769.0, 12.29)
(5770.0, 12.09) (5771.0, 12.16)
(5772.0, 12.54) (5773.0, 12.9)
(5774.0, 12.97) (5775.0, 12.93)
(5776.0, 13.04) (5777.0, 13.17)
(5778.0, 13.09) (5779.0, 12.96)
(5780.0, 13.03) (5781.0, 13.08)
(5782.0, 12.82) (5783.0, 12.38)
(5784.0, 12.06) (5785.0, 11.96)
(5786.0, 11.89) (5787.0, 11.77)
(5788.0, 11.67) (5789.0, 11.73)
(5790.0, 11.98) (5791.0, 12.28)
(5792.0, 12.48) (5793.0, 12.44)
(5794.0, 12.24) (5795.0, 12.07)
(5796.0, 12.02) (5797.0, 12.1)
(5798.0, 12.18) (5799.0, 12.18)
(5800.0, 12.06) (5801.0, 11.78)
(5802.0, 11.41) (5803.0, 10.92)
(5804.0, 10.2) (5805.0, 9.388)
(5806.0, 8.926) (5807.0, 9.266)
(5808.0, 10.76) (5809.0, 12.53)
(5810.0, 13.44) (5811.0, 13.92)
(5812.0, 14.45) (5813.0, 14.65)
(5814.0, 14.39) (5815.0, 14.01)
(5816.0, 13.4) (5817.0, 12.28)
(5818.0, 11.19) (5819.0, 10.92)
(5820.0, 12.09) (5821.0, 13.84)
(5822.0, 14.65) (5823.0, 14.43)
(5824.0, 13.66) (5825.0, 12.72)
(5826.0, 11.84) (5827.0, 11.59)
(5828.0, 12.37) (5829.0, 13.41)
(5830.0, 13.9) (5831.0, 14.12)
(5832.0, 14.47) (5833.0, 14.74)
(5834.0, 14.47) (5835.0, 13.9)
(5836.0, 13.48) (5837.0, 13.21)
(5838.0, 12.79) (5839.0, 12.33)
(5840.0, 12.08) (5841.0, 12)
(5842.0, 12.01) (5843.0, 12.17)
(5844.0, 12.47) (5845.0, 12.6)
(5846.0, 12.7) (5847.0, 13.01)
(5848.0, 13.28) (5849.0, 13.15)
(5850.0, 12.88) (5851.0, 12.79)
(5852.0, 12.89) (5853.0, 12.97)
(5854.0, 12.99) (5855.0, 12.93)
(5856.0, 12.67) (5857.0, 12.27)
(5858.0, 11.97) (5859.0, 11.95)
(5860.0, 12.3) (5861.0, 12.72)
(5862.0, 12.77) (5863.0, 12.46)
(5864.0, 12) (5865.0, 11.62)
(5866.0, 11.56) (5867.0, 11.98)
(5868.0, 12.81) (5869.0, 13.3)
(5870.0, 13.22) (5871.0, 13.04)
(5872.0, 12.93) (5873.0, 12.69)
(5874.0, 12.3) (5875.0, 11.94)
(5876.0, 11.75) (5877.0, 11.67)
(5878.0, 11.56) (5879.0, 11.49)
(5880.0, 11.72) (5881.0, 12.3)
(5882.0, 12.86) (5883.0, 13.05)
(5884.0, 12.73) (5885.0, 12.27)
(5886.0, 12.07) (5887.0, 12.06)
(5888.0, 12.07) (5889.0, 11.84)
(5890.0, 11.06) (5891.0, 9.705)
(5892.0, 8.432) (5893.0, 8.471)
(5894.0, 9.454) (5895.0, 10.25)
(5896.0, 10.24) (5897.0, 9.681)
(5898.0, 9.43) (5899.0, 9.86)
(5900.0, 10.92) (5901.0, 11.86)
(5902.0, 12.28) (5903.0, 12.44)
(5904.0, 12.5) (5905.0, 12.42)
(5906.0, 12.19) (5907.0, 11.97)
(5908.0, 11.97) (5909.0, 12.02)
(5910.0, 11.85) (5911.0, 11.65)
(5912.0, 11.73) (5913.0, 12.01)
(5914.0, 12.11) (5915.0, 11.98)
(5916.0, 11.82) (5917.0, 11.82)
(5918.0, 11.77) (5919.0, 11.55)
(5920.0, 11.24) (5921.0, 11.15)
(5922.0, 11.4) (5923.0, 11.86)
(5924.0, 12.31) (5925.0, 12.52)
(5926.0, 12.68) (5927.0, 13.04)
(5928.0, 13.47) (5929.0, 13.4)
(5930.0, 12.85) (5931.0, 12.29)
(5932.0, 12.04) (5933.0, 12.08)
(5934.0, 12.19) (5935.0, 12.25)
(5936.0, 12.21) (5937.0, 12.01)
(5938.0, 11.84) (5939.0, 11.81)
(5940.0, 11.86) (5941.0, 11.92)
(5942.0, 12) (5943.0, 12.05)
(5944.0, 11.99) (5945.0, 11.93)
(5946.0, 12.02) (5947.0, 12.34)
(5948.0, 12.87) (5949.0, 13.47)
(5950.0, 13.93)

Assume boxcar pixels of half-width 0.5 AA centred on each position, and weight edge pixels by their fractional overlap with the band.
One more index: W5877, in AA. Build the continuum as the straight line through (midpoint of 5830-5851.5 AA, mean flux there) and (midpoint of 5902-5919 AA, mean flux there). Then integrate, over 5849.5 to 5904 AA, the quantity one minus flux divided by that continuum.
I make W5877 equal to 3.03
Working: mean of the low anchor 13.1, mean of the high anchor 12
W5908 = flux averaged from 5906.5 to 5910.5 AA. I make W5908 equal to 12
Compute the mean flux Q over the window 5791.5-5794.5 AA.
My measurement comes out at 12.4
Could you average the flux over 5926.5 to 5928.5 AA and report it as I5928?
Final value 13.3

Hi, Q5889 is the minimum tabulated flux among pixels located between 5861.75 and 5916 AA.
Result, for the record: 8.432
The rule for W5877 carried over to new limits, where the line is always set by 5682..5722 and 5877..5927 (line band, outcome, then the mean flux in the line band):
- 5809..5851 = -4.5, 13.1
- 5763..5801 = -1.2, 12.4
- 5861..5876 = -1.0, 12.5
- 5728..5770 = 0.3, 12.1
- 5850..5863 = -1.0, 12.6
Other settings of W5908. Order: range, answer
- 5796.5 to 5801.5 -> 12.1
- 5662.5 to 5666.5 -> 12.6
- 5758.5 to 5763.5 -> 12.5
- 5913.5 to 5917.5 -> 11.9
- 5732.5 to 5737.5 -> 11.6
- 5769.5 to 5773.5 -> 12.4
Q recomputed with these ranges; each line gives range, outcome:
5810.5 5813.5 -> 14.3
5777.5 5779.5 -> 13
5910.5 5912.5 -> 11.7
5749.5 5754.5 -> 11.8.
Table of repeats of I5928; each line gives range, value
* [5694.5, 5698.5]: 12.4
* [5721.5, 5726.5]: 12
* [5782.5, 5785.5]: 12.1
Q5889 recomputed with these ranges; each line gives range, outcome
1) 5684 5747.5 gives 10.97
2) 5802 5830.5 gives 8.926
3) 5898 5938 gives 9.43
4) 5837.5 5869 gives 11.56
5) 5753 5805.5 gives 9.388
